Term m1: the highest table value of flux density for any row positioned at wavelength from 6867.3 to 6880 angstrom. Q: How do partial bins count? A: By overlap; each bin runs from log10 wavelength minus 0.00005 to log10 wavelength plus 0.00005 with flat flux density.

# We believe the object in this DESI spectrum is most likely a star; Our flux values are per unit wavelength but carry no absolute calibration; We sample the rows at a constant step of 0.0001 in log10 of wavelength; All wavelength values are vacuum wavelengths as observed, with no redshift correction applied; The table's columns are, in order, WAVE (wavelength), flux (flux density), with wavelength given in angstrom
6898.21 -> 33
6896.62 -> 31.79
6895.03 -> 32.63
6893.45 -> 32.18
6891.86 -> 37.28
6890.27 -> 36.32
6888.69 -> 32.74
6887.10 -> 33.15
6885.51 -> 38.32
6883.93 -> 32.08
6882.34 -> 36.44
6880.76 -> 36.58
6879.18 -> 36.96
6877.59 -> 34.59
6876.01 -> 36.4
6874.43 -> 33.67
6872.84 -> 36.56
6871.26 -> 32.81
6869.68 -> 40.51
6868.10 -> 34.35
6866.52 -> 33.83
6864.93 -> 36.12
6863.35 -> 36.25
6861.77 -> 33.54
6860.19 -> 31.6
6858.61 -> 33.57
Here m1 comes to 40.51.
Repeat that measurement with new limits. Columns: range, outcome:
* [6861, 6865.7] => 36.25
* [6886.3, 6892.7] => 37.28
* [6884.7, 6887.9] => 38.32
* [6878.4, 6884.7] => 36.96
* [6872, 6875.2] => 36.56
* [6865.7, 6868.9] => 34.35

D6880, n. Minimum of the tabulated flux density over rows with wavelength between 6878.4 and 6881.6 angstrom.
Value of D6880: 36.58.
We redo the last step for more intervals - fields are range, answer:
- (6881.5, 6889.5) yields 32.08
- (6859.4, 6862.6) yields 31.6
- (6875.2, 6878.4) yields 34.59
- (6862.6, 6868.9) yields 33.83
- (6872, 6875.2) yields 33.67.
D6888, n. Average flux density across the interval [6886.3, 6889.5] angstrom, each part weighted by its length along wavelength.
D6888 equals 33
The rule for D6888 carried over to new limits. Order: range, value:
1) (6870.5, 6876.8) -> 34.9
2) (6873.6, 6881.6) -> 35.7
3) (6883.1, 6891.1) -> 34.5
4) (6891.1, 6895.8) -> 34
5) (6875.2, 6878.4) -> 35.5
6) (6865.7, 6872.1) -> 35.4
